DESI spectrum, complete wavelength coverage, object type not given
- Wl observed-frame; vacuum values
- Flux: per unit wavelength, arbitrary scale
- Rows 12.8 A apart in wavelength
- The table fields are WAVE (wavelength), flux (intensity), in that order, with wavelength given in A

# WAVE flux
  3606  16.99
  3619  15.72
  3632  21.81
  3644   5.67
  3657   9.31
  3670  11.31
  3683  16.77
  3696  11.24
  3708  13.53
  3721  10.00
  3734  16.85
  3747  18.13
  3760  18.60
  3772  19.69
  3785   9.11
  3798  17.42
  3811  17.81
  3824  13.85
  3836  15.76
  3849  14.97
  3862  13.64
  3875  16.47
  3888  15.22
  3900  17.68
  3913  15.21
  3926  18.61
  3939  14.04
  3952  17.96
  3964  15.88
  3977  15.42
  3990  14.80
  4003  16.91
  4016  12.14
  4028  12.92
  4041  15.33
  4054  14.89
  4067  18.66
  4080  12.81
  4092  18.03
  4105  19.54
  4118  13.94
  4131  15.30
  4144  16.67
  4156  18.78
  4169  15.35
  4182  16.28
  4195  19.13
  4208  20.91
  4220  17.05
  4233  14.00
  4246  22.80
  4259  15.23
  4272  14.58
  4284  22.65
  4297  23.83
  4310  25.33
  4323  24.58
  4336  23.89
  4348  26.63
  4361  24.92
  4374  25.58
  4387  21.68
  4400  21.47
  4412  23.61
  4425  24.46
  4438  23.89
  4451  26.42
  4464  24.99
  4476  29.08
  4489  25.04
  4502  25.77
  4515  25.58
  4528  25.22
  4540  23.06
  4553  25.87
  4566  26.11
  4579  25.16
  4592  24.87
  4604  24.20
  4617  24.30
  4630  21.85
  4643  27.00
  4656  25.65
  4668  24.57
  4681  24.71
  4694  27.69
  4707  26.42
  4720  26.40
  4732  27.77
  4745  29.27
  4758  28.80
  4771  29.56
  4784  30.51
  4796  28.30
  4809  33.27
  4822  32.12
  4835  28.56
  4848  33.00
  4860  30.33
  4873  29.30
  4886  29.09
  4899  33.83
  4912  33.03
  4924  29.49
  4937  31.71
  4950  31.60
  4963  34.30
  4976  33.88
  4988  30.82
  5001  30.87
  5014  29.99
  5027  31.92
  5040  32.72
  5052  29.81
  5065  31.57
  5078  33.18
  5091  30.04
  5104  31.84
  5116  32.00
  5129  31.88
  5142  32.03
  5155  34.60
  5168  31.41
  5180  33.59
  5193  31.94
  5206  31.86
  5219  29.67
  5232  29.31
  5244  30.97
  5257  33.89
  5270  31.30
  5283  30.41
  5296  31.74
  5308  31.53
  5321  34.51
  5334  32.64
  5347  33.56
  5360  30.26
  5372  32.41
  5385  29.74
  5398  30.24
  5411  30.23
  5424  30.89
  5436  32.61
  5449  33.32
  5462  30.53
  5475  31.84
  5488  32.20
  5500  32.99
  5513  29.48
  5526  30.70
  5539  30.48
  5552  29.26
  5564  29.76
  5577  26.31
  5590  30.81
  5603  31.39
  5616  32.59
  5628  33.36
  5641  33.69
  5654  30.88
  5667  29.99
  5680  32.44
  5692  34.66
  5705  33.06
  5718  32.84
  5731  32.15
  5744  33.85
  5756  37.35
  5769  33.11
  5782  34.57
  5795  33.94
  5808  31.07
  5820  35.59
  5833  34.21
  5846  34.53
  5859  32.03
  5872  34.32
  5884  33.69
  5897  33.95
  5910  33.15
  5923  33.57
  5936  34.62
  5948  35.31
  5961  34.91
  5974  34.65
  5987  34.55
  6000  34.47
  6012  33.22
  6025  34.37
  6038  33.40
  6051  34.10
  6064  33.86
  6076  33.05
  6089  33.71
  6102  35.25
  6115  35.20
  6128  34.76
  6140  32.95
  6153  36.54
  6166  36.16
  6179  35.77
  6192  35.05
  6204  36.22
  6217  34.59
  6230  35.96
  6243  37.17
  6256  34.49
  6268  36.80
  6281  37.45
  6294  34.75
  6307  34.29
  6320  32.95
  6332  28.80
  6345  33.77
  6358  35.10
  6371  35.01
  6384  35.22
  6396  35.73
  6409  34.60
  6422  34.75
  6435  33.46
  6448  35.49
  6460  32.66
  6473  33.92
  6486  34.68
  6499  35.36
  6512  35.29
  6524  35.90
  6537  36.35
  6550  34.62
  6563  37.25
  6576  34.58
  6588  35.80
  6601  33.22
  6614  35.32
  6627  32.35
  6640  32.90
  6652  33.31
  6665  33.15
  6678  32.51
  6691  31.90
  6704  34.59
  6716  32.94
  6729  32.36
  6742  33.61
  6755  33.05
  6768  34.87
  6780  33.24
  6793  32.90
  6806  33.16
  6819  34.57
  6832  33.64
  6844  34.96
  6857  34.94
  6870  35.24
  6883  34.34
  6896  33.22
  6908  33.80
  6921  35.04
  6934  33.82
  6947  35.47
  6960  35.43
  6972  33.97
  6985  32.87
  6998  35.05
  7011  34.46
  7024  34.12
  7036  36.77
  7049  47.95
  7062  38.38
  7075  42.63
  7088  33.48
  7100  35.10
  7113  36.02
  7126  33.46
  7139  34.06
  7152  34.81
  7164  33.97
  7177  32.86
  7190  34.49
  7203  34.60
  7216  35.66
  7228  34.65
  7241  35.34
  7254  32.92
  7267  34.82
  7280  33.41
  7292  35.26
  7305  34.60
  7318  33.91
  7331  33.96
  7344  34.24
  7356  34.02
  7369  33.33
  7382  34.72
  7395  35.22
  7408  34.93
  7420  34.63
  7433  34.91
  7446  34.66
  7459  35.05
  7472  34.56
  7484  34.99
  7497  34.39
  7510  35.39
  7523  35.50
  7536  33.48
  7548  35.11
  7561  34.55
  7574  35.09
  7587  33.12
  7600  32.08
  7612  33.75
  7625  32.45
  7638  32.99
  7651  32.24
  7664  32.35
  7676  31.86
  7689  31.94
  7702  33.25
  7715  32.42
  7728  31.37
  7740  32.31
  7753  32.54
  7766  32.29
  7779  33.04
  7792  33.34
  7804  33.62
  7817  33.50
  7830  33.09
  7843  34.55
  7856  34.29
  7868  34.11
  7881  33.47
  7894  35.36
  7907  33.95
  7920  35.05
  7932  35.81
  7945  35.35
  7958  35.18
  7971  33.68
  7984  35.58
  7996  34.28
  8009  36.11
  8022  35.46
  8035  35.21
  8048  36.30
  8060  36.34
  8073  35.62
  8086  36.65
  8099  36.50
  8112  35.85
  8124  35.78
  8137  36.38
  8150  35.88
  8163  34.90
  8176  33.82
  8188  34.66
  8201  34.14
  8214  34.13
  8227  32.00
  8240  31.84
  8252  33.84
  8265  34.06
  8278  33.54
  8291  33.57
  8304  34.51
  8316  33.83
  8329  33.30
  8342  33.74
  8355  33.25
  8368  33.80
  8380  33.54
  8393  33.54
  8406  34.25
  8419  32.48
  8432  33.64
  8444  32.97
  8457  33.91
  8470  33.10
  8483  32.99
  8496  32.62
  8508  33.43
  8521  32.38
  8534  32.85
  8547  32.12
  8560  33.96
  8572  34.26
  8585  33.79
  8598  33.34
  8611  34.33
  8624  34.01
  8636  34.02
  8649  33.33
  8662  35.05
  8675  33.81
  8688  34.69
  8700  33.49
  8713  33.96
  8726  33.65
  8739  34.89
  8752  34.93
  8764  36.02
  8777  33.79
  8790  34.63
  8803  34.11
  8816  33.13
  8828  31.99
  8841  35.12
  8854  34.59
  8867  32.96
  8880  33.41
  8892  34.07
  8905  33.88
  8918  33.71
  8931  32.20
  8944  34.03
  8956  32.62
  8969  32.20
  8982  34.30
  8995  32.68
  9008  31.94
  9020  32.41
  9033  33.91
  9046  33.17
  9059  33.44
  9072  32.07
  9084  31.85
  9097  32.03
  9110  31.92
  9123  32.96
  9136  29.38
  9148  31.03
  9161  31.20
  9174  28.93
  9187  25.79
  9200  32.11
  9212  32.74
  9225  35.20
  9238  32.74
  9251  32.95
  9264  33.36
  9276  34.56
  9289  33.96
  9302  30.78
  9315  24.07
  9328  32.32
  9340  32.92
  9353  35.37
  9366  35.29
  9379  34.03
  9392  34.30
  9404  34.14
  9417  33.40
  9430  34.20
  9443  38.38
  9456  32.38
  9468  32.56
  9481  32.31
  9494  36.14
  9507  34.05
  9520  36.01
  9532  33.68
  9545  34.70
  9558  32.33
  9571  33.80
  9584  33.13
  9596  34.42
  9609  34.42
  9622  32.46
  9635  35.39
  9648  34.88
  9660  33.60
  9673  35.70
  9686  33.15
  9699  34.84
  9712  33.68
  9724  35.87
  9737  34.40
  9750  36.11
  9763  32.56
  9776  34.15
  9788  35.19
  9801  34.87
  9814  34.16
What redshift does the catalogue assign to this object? 0.07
